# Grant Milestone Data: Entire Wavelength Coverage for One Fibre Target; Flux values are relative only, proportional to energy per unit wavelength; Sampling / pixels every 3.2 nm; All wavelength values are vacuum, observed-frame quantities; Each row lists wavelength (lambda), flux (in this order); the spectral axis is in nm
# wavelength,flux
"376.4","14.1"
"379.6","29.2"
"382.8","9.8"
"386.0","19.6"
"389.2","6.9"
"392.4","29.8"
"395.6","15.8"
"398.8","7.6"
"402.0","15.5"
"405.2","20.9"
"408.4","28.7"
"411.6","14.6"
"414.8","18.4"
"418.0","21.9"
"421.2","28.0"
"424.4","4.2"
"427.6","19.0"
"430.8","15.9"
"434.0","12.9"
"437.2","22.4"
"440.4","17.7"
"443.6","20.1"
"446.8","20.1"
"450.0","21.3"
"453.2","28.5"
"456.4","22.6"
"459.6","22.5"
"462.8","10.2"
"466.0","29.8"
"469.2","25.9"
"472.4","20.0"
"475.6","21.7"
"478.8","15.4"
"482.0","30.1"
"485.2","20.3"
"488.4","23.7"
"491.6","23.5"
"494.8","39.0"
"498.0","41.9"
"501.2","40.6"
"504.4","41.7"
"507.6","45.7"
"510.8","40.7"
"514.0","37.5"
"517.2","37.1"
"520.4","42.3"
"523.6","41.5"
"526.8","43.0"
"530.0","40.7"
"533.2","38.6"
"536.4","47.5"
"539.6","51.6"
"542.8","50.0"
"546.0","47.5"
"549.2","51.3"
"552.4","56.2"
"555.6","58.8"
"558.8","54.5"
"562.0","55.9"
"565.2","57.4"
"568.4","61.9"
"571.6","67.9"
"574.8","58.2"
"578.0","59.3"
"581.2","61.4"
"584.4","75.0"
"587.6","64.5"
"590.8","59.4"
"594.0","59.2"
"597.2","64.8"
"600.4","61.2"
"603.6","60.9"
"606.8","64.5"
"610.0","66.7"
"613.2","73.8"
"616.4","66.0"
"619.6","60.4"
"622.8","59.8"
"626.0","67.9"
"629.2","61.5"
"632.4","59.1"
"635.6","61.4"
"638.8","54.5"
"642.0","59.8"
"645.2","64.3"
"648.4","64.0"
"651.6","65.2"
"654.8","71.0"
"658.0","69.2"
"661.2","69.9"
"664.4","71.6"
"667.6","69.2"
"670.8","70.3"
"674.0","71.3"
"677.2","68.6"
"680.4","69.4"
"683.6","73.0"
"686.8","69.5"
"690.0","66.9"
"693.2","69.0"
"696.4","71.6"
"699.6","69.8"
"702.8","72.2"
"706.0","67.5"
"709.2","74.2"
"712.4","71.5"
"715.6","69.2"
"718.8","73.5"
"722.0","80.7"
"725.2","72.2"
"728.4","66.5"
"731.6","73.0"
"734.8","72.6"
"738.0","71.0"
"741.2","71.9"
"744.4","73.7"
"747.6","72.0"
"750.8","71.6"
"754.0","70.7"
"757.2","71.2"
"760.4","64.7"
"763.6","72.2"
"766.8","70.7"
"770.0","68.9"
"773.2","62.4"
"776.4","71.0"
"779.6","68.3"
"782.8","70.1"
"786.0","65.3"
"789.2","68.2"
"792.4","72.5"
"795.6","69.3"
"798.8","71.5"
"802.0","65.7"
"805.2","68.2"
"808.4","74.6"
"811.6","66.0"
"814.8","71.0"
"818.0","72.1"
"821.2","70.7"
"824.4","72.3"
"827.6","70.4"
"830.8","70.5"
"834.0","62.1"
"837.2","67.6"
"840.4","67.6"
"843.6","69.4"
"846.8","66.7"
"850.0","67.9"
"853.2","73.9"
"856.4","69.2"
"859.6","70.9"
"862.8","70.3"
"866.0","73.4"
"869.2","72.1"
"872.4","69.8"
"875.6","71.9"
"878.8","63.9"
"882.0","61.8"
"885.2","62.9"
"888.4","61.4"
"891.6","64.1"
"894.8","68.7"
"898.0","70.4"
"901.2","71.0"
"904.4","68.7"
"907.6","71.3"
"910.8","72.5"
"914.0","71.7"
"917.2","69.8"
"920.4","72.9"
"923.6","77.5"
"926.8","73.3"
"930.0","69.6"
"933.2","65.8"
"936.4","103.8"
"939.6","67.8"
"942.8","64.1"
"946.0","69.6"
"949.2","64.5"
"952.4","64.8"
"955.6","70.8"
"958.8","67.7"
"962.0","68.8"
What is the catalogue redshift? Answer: 0.24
